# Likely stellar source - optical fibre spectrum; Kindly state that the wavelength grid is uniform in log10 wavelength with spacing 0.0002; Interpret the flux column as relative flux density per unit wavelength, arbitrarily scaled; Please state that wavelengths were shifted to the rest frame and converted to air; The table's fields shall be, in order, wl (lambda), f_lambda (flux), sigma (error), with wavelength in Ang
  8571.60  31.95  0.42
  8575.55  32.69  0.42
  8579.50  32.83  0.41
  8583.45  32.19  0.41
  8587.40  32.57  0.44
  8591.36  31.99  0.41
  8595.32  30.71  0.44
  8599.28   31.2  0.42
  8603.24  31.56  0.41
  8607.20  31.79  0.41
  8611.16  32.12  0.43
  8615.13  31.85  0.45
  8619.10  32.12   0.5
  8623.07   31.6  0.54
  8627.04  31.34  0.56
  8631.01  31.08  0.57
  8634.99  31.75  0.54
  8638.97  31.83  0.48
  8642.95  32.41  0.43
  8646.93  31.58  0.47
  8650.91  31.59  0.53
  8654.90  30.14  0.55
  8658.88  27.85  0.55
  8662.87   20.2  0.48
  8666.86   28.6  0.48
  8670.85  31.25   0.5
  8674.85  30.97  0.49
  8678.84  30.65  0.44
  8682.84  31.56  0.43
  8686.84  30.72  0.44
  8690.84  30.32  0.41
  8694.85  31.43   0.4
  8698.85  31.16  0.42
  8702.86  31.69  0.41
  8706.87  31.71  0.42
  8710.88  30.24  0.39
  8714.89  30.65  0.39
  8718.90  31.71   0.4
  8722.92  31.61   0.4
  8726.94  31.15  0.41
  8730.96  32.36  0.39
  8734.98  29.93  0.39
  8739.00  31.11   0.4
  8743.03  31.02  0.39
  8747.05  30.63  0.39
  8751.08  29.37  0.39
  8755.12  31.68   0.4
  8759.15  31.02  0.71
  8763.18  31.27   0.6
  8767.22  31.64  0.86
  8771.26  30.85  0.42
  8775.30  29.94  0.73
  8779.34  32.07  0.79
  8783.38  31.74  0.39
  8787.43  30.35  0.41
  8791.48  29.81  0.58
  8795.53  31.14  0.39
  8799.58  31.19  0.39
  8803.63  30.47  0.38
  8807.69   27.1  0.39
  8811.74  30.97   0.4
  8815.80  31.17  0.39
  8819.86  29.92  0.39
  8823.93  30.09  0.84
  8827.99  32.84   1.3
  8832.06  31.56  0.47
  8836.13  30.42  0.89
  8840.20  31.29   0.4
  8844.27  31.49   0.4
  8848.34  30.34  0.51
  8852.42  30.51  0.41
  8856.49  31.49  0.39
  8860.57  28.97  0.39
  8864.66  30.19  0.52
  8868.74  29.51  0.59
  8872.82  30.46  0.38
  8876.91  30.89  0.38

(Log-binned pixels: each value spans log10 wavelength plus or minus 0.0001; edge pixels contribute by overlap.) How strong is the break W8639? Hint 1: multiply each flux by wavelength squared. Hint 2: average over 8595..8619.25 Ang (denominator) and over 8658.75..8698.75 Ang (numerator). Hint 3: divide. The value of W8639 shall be 0.95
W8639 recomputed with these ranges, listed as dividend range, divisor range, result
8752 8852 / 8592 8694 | 1.04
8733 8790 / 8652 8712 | 1.05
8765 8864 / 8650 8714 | 1.06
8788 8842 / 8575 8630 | 1.01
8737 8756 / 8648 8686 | 1.07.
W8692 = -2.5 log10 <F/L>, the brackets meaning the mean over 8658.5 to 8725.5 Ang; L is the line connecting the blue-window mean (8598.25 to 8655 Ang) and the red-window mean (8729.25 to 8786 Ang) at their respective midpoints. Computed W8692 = 0.04 mag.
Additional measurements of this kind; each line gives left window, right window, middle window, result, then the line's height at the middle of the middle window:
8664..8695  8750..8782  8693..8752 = -0.01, 30.7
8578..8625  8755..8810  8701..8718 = 0.00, 31.2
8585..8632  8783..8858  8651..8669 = 0.16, 31.4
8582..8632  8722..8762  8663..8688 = 0.05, 31.3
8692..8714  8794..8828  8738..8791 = -0.01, 30.7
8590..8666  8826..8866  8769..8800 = 0.00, 30.9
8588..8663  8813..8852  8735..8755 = 0.02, 31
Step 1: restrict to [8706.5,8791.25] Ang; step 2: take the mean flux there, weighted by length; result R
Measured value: 31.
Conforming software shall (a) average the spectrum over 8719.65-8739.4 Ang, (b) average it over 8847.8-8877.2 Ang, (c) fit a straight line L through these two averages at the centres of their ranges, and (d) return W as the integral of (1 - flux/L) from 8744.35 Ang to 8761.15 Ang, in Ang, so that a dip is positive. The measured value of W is 0.22 Ang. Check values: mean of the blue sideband 31.3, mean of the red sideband 30.3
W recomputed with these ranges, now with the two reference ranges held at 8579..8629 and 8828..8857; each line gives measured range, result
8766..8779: 0.2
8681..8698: 0.3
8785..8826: 1.3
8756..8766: 0.0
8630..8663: 1.4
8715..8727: 0.0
